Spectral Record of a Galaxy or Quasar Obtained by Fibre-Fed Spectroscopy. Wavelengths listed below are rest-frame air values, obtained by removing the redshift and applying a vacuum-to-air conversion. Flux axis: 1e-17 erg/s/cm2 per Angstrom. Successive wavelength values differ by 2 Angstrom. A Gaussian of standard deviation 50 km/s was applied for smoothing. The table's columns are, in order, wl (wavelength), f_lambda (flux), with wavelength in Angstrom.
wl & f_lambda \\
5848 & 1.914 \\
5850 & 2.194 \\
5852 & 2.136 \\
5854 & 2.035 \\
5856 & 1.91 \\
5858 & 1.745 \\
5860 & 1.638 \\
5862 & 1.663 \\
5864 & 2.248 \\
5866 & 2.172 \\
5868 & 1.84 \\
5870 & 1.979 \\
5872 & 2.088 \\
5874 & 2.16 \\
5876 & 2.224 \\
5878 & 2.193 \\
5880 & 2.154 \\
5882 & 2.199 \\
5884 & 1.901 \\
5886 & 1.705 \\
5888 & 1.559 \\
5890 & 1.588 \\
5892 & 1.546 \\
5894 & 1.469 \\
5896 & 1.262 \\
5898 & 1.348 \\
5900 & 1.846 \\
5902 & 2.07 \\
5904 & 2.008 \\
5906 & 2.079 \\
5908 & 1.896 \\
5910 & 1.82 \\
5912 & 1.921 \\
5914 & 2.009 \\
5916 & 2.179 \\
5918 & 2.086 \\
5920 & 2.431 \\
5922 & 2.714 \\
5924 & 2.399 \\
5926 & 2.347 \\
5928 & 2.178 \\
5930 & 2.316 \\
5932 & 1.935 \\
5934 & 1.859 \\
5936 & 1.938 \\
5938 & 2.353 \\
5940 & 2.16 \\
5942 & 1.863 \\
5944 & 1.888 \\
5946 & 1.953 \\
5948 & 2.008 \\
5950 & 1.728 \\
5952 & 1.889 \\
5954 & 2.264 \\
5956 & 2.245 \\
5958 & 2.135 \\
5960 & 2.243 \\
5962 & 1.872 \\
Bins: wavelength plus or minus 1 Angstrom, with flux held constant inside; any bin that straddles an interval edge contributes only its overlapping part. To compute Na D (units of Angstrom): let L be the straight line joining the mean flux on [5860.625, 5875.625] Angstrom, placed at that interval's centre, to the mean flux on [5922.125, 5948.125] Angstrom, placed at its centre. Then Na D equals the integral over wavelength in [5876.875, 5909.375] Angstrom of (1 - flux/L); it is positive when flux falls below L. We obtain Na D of 3.99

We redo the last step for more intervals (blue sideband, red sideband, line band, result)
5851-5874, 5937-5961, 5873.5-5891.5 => 0.3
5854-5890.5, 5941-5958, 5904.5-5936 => -2.6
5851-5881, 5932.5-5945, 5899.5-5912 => 0.3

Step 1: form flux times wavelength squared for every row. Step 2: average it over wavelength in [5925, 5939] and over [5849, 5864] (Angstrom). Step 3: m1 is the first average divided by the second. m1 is 1.14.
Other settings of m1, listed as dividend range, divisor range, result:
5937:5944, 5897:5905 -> 1.17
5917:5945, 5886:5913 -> 1.28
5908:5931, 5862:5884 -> 1.07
